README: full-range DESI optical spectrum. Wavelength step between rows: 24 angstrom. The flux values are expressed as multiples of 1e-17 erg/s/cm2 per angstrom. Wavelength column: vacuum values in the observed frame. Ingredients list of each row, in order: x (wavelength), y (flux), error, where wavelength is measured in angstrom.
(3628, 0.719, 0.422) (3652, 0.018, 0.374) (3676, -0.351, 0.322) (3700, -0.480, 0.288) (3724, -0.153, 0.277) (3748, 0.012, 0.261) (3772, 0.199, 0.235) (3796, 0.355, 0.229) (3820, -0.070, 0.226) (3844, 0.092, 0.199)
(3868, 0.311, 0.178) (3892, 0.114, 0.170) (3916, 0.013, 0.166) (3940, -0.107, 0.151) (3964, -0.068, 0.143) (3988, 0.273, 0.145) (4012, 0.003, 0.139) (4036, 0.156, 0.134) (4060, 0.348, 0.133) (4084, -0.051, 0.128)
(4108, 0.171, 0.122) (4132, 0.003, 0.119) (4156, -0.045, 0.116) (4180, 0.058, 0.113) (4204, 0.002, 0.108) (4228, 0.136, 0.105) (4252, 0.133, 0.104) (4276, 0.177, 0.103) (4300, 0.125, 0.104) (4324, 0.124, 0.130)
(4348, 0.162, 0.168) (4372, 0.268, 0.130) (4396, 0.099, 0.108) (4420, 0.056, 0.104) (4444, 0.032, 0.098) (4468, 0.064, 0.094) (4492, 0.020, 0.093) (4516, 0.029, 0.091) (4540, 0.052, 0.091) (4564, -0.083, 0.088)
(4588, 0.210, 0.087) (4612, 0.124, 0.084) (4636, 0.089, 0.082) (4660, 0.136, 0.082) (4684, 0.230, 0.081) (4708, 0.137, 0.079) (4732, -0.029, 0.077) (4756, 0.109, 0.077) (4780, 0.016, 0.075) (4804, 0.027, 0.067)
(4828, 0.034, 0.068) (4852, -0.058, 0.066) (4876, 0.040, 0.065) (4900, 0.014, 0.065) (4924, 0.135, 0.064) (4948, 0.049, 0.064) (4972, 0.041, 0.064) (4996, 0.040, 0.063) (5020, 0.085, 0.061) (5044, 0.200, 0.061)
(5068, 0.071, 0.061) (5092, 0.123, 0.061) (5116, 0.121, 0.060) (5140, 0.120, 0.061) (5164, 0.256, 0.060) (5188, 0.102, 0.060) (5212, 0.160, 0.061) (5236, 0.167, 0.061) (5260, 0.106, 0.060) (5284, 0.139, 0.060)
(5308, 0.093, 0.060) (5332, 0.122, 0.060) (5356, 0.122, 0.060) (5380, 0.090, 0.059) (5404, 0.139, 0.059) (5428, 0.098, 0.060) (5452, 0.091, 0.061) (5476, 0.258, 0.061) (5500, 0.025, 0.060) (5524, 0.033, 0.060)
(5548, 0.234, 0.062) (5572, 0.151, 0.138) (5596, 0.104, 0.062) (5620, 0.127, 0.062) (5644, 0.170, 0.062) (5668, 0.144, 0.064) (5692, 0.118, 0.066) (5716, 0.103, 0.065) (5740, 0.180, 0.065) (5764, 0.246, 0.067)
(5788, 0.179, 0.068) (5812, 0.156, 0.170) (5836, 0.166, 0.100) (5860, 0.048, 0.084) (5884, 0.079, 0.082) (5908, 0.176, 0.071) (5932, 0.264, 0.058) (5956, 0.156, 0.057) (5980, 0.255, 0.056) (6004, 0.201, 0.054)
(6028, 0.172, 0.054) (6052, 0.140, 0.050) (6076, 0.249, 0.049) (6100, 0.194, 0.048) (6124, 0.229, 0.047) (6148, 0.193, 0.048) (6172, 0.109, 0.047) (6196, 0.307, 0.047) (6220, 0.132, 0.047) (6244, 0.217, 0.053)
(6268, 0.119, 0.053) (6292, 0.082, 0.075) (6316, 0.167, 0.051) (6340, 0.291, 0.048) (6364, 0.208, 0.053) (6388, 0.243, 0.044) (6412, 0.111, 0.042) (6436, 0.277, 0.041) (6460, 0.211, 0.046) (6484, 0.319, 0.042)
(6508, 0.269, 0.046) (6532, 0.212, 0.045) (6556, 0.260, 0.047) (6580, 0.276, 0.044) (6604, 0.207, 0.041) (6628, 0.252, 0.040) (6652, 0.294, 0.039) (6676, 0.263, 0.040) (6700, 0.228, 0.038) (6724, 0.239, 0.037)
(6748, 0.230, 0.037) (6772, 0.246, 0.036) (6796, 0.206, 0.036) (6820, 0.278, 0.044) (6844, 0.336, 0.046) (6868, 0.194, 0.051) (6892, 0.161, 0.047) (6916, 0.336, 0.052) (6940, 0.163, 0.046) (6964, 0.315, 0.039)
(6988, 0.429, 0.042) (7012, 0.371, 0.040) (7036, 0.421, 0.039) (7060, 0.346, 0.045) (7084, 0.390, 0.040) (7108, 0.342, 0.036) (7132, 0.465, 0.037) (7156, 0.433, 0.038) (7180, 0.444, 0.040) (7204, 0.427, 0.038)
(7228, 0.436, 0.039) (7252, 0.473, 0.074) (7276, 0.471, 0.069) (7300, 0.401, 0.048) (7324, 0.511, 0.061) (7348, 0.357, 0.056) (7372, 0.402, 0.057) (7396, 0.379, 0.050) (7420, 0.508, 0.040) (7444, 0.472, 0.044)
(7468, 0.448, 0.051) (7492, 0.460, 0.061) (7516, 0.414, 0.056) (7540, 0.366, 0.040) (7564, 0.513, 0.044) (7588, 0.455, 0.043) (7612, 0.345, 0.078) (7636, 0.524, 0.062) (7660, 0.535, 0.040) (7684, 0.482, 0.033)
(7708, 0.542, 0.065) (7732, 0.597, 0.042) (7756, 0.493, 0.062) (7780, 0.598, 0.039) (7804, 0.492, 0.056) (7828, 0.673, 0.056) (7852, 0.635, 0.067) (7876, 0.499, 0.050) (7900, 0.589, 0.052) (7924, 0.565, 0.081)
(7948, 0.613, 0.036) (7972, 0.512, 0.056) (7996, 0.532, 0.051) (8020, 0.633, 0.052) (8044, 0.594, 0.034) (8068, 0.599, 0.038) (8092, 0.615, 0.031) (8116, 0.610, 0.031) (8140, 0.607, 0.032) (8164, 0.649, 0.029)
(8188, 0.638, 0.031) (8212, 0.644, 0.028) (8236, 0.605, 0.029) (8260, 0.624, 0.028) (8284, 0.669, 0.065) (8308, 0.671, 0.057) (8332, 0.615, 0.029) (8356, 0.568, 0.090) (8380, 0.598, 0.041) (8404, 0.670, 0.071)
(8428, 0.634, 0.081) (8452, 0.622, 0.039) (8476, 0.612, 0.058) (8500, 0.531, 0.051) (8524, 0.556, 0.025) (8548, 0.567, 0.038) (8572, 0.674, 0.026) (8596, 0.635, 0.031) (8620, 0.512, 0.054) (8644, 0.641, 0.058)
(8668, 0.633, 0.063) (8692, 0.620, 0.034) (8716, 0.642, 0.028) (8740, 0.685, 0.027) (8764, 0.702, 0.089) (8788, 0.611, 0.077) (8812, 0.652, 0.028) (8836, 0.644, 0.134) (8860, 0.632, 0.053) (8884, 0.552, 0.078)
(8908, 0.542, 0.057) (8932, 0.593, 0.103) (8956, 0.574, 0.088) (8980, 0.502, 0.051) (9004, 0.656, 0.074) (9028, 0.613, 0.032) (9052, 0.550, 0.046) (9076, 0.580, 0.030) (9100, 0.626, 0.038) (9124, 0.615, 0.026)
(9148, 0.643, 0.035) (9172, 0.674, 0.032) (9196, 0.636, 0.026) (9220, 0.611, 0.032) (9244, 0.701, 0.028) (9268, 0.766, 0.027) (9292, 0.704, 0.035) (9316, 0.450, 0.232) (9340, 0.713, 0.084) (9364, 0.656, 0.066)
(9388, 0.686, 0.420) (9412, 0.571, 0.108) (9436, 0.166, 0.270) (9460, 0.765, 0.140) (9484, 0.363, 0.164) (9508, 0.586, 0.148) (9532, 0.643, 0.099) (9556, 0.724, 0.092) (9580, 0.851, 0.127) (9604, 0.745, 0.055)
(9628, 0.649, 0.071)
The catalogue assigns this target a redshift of 0.749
